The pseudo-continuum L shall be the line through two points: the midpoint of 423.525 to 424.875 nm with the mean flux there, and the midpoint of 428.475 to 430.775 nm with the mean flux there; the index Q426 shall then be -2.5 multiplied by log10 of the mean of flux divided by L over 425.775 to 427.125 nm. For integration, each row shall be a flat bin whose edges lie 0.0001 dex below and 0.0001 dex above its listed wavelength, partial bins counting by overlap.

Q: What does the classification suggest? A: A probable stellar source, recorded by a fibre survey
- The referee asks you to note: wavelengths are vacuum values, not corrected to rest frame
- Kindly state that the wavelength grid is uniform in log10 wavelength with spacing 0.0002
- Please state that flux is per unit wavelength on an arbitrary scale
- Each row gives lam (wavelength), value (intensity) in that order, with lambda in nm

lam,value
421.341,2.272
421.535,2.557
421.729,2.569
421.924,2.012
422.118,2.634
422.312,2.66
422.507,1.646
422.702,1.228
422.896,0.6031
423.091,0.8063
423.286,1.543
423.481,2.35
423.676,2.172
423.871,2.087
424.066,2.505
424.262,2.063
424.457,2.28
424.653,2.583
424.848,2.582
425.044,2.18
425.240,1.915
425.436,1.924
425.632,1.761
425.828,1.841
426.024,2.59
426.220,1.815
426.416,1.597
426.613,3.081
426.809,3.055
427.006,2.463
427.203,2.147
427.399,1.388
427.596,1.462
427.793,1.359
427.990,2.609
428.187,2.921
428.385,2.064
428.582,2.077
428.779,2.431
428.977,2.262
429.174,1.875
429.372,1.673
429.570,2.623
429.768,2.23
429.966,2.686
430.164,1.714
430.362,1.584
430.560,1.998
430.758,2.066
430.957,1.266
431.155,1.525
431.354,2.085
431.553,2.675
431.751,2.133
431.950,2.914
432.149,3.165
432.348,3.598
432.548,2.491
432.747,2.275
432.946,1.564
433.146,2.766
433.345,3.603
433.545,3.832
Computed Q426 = -0.07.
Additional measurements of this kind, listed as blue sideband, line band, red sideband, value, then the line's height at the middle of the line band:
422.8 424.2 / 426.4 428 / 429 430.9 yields -0.120 mag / 1.91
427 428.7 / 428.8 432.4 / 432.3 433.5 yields 0.096 mag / 2.41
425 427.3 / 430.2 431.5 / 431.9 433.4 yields 0.413 mag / 2.61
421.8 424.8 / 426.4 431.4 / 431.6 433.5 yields 0.159 mag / 2.44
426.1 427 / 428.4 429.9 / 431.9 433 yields 0.166 mag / 2.53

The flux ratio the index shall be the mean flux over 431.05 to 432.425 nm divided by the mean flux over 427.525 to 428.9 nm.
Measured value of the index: 1.19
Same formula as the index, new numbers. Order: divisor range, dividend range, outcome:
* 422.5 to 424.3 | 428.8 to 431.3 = 1.17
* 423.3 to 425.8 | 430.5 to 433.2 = 1.07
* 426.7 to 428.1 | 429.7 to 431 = 0.94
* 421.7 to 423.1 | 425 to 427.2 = 1.23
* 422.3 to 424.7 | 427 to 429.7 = 1.13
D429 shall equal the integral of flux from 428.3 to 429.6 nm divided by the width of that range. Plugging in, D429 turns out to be 2.12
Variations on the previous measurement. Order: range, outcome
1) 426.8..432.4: 2.18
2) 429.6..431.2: 1.93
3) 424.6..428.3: 2.17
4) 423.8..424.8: 2.32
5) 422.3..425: 1.92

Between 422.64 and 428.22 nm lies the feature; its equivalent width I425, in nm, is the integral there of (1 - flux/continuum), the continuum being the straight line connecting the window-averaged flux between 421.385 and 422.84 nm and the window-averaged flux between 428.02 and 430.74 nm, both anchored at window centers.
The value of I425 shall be 0.34 nm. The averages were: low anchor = 2.14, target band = 2.03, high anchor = 2.17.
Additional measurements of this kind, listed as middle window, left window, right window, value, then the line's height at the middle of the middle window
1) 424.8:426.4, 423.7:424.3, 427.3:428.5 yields 0.07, 2.12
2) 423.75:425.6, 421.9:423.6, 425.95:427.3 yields -0.16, 2.05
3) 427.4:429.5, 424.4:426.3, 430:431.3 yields -0.15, 1.92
